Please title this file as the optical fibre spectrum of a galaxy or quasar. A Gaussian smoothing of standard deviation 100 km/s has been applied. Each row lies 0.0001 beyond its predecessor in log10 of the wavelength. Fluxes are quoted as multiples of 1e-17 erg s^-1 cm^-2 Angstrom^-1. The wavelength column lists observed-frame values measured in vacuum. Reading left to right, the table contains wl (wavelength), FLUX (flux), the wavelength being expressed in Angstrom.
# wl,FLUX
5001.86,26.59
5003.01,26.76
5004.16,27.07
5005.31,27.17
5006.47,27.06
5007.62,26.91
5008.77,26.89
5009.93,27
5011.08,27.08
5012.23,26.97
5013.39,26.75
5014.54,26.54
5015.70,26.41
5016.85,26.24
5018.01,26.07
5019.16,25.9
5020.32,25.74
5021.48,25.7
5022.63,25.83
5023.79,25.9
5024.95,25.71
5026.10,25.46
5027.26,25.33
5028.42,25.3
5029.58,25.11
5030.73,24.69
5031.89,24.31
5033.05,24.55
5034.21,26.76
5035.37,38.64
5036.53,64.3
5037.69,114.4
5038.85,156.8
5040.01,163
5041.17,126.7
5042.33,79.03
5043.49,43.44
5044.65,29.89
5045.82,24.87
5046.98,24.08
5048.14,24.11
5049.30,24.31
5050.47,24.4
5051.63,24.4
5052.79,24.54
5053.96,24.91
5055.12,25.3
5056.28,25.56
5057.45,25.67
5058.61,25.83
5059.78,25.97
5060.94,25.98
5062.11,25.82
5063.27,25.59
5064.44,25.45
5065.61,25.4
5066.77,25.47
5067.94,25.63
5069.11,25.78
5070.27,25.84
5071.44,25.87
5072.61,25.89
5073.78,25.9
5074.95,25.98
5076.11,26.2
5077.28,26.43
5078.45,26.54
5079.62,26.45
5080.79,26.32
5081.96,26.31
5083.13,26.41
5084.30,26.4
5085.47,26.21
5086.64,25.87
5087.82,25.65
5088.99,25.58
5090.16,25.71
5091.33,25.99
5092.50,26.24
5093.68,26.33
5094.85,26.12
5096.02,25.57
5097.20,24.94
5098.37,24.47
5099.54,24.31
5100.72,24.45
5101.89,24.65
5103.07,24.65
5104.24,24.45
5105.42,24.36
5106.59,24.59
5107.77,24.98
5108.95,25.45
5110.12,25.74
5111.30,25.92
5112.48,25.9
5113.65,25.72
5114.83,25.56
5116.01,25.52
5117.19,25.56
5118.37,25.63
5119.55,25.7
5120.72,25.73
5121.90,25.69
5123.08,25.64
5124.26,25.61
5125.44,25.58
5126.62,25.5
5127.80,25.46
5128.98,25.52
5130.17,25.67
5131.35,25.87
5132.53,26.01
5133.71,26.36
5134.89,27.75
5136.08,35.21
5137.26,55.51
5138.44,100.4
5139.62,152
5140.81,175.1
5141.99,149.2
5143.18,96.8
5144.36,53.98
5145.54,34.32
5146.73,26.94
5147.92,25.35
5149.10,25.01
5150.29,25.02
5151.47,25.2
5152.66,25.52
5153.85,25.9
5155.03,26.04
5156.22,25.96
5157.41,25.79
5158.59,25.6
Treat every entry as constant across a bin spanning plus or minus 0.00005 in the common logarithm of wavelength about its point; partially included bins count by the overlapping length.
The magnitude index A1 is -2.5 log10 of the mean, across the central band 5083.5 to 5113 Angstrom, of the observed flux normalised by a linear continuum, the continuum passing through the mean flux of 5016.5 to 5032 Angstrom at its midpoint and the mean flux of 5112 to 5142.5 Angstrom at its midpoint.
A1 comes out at 0.49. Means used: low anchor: 25.5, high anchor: 45.4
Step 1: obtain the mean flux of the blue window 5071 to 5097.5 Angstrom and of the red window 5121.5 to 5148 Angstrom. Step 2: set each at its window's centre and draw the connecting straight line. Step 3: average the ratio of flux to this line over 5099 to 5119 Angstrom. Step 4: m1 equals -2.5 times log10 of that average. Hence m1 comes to 0.49 mag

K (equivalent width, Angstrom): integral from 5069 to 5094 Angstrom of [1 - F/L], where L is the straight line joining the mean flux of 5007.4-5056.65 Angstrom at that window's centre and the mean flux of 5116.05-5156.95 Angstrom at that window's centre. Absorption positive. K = 9.3 Angstrom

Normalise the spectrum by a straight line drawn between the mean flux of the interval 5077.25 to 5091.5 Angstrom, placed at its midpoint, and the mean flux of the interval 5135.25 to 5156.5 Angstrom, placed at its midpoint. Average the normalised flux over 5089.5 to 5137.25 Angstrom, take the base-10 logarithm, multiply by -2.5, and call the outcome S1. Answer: 0.493 mag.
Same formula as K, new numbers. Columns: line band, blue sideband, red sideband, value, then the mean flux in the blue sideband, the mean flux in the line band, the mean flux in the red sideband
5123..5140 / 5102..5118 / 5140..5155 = 1.7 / 25.2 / 41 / 57.5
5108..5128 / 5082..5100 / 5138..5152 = 9.6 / 25.8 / 25.6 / 74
